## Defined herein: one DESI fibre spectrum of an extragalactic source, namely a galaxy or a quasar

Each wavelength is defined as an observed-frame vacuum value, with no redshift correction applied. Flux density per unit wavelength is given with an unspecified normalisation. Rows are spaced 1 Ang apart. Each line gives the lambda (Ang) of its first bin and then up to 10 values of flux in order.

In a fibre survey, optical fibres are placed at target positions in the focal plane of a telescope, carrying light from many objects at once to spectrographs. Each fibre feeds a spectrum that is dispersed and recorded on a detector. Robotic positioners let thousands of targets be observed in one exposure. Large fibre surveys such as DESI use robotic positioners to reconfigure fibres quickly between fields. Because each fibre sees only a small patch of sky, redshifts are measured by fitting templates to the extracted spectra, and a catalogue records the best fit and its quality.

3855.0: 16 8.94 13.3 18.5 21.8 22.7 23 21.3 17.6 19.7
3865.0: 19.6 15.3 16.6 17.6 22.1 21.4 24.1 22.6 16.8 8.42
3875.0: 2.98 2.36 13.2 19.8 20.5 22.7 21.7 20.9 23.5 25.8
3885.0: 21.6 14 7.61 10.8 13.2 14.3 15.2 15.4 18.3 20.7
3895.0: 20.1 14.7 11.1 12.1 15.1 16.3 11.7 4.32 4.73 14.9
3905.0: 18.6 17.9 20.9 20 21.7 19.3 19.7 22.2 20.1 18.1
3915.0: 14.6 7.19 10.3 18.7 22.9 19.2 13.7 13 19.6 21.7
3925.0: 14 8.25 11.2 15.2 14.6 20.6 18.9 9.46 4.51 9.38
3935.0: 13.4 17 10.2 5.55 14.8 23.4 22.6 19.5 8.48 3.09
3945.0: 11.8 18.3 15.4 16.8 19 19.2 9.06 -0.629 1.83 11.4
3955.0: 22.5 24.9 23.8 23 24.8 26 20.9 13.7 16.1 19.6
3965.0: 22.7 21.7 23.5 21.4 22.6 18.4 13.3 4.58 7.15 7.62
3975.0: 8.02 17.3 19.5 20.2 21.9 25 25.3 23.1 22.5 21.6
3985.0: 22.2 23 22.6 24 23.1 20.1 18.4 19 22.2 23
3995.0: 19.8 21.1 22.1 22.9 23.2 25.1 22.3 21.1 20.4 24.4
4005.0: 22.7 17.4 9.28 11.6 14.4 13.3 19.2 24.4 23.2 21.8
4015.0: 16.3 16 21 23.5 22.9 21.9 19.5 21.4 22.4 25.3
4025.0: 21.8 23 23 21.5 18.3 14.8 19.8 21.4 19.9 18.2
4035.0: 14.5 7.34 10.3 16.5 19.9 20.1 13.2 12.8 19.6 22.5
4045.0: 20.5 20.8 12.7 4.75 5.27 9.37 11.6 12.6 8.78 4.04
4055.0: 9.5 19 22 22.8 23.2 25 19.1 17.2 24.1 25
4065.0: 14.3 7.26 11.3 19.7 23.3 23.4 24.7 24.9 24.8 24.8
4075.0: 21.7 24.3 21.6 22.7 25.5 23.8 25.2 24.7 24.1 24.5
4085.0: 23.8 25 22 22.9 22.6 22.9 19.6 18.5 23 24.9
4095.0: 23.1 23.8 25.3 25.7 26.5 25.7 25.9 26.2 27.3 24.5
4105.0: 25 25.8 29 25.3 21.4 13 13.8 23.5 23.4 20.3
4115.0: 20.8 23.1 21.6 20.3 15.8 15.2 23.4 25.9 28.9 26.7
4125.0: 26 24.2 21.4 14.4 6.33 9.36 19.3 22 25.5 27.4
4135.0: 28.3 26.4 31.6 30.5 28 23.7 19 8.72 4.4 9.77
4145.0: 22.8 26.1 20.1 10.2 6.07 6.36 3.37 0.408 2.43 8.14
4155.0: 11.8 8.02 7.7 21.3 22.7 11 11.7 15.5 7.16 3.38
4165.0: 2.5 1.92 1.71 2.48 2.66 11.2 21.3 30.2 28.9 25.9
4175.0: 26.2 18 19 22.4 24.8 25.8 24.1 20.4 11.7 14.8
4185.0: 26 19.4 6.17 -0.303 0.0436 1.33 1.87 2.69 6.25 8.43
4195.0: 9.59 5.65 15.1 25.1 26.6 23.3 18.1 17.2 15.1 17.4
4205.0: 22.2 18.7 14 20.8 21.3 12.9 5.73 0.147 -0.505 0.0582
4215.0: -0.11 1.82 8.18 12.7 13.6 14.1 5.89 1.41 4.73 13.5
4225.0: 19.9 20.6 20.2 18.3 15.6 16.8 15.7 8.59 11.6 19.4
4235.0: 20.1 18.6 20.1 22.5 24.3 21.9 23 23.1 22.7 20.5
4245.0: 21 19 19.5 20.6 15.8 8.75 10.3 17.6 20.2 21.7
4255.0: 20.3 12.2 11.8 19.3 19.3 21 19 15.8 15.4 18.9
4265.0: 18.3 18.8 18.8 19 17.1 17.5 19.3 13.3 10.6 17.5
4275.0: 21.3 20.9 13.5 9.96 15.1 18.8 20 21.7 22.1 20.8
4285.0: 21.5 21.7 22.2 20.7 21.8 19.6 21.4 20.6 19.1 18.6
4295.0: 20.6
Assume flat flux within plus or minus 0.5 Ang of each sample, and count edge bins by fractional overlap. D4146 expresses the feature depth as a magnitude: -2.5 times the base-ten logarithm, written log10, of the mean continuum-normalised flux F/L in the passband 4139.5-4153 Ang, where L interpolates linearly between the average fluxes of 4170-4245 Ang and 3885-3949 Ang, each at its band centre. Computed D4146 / 0.26 mag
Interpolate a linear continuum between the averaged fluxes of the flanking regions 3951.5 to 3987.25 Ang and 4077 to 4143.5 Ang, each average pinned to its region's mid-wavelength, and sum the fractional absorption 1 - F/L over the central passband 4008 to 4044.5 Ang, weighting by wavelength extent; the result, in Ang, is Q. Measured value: 2.0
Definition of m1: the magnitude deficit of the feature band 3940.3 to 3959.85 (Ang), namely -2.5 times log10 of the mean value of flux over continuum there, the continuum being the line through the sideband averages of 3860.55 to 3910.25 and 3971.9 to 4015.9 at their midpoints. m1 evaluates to 0.168 mag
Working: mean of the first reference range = 16.7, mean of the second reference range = 19.6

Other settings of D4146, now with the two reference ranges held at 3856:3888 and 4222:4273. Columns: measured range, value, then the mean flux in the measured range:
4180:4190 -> 0.28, 13.6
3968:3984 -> 0.02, 17.4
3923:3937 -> 0.27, 13.8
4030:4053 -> 0.18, 15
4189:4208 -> 0.28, 13.6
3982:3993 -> -0.22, 21.7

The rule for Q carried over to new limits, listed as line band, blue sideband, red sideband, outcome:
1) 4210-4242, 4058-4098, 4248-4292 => 9.93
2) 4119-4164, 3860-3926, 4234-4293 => 3.03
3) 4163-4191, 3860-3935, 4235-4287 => 5.97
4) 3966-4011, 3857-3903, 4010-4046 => -1.87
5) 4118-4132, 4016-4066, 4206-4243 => -3.52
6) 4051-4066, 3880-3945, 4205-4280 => -1.45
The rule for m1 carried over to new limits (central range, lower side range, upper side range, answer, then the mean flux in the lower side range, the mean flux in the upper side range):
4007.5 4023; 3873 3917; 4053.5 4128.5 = 0.01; 15.7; 22.1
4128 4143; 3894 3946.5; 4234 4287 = -0.22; 15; 18.5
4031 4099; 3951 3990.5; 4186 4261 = -0.15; 18.6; 14.3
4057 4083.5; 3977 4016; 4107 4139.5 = -0.02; 20.8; 22.1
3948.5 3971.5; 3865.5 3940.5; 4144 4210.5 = -0.18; 15.8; 13.9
